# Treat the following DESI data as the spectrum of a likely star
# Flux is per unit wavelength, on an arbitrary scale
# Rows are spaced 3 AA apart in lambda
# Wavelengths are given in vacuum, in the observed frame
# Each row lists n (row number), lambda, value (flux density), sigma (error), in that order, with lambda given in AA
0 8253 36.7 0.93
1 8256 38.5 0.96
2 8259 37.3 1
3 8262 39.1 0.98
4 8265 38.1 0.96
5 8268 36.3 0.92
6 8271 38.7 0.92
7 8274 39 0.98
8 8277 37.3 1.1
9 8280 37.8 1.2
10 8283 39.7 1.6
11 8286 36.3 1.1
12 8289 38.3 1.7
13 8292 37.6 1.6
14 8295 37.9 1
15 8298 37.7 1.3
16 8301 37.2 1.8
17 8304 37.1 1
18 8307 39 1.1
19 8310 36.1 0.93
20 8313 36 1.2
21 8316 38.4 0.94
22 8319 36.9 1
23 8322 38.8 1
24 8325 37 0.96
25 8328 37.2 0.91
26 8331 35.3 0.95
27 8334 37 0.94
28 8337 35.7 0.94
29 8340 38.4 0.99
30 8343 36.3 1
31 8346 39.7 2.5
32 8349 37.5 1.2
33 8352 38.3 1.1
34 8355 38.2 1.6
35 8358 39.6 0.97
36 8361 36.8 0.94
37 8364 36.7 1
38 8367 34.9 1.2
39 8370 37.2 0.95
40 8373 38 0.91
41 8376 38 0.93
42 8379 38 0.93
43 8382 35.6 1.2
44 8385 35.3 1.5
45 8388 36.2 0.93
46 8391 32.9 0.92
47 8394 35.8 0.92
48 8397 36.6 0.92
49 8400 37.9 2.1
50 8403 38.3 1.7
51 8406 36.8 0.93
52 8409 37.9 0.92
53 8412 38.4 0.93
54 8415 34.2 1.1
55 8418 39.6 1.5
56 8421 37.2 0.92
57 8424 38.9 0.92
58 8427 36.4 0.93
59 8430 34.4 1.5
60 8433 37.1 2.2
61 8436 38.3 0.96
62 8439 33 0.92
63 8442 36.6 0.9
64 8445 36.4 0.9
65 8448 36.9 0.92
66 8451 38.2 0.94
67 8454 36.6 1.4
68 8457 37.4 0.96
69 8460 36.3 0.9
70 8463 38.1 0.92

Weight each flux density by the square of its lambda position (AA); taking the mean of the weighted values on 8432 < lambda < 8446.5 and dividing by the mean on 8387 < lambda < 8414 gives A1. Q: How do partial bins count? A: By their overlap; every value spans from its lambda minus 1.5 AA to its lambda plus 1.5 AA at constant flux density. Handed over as 1.0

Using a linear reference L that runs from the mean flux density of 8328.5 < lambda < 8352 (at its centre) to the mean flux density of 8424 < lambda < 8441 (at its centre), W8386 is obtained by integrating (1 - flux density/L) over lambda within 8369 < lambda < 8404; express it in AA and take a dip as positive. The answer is 0.0 AA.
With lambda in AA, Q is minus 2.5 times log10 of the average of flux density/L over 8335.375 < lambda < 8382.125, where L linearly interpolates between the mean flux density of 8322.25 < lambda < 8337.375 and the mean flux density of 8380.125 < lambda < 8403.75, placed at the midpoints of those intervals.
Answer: -0.032 mag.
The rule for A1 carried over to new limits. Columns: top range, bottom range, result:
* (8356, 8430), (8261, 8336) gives 1.01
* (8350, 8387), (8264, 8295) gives 1.00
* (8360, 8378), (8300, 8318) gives 1.01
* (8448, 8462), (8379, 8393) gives 1.07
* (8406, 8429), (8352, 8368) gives 1.01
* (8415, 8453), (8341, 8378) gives 1.00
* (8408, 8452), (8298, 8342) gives 1.02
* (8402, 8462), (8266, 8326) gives 1.01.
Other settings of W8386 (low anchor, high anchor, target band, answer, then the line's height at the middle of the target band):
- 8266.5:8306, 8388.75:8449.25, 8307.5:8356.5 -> 0.08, 37.4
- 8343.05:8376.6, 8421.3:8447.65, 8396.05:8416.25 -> -0.17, 36.9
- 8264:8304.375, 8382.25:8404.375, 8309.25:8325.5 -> 0.01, 37.3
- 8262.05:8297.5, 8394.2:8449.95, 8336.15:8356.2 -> -0.17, 37.5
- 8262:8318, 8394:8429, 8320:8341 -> 0.32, 37.6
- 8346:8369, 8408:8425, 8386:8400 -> 0.74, 37.6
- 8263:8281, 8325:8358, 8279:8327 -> 0.12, 37.7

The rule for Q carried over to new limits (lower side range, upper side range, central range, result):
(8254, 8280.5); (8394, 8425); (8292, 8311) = 0.01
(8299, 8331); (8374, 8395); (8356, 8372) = -0.02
